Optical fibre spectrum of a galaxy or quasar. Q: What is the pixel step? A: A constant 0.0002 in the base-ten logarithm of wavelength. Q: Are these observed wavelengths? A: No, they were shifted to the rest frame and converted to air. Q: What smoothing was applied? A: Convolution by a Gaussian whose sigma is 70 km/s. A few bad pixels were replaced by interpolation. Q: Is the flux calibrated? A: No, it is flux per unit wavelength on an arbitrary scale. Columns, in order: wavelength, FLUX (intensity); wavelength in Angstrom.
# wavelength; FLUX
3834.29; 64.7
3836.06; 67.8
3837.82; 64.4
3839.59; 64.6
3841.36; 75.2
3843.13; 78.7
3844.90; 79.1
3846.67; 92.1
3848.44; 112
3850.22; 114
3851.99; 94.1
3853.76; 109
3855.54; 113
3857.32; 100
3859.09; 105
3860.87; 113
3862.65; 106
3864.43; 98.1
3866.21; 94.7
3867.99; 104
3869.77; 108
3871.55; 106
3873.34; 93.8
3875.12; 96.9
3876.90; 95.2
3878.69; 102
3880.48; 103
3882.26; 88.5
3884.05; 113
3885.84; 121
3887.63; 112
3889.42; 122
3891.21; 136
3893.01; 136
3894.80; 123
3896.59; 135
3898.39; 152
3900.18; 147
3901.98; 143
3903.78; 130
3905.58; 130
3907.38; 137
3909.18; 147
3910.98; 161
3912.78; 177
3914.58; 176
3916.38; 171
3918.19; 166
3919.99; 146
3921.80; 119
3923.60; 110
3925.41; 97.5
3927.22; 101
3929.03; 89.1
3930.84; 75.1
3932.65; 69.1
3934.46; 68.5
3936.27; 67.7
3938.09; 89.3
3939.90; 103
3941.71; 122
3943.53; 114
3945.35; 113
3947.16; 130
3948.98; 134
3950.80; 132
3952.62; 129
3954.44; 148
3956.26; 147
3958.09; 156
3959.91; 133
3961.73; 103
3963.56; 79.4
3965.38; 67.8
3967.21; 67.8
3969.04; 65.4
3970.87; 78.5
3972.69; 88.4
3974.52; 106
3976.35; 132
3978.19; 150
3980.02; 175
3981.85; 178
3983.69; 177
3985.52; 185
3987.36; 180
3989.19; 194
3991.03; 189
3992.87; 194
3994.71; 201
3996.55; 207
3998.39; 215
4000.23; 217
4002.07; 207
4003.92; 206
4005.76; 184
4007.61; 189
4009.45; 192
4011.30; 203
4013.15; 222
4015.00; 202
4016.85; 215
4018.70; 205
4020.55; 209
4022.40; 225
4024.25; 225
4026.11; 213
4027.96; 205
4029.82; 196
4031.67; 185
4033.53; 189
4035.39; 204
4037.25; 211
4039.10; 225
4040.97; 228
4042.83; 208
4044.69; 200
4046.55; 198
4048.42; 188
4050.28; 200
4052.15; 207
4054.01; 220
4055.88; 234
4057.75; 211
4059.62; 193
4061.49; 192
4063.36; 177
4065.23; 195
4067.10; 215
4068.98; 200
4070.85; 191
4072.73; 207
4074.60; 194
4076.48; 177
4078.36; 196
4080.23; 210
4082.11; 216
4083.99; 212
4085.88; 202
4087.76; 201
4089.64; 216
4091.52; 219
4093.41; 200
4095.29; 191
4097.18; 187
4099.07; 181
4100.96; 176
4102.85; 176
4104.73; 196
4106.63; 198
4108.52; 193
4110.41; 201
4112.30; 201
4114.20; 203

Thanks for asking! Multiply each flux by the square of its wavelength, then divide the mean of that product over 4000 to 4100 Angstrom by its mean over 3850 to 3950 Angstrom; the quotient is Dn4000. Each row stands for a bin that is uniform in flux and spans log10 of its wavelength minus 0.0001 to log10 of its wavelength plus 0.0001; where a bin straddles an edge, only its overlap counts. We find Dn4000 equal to 1.88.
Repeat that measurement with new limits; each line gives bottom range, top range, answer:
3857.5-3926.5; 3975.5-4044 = 1.70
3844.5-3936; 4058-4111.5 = 1.87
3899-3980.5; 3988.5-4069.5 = 1.79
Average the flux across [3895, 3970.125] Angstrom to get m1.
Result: 121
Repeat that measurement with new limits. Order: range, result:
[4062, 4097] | 201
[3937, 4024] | 157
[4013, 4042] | 210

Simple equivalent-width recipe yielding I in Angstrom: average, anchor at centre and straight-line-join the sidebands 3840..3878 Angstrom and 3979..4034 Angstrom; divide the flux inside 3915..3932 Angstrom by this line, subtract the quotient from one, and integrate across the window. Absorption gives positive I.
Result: 2.6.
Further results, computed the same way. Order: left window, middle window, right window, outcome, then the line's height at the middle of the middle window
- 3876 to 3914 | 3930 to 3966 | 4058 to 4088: 9.8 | 150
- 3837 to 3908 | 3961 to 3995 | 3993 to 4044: 8.4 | 180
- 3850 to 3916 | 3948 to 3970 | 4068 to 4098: 5.4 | 151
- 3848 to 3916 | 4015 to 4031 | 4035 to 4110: -2.7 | 180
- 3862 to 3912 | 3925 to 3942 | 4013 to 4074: 6.8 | 145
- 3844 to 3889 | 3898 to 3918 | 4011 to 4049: -3.5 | 130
